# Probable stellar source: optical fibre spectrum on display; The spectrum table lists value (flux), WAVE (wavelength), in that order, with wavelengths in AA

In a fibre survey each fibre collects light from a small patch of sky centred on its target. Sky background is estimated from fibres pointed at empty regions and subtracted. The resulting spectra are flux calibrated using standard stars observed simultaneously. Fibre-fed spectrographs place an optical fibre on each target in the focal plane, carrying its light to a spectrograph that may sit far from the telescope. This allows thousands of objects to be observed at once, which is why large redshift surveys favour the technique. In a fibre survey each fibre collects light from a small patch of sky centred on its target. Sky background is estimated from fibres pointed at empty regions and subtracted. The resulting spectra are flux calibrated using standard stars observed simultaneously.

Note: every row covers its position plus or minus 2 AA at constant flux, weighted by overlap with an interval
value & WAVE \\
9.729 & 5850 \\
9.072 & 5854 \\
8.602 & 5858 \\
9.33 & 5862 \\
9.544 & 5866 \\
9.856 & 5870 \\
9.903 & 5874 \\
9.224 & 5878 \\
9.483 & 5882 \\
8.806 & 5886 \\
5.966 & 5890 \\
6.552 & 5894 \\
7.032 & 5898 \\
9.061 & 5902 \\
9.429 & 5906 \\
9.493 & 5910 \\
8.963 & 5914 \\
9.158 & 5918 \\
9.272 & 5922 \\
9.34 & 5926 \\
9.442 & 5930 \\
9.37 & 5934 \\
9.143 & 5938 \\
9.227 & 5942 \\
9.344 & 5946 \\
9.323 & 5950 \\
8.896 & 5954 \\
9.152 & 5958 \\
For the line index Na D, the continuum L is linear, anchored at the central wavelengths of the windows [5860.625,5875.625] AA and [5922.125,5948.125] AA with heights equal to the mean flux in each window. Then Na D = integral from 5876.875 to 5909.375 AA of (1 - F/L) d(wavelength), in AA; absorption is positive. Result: 4.5 AA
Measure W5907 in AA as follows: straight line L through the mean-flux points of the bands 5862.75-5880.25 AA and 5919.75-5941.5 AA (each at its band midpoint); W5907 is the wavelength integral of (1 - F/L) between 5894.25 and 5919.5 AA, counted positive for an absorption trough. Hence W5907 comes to 1.97 AA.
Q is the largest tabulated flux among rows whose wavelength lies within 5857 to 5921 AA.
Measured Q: 9.903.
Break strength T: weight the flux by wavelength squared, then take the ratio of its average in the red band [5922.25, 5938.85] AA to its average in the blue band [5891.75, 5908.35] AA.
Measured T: 1.18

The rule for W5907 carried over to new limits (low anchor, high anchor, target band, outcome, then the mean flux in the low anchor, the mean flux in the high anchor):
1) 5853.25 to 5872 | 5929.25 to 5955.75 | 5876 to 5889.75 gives 0.8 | 9.29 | 9.24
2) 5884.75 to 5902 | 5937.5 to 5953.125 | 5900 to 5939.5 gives -4.9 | 7.24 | 9.24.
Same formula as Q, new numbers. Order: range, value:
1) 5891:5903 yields 9.061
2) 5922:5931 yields 9.442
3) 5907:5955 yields 9.493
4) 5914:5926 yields 9.34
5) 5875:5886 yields 9.483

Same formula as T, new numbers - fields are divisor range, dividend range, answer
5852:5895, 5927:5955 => 1.08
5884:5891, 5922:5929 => 1.25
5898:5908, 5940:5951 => 1.07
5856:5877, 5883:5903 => 0.80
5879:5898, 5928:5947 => 1.23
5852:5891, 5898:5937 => 1.03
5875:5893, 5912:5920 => 1.10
